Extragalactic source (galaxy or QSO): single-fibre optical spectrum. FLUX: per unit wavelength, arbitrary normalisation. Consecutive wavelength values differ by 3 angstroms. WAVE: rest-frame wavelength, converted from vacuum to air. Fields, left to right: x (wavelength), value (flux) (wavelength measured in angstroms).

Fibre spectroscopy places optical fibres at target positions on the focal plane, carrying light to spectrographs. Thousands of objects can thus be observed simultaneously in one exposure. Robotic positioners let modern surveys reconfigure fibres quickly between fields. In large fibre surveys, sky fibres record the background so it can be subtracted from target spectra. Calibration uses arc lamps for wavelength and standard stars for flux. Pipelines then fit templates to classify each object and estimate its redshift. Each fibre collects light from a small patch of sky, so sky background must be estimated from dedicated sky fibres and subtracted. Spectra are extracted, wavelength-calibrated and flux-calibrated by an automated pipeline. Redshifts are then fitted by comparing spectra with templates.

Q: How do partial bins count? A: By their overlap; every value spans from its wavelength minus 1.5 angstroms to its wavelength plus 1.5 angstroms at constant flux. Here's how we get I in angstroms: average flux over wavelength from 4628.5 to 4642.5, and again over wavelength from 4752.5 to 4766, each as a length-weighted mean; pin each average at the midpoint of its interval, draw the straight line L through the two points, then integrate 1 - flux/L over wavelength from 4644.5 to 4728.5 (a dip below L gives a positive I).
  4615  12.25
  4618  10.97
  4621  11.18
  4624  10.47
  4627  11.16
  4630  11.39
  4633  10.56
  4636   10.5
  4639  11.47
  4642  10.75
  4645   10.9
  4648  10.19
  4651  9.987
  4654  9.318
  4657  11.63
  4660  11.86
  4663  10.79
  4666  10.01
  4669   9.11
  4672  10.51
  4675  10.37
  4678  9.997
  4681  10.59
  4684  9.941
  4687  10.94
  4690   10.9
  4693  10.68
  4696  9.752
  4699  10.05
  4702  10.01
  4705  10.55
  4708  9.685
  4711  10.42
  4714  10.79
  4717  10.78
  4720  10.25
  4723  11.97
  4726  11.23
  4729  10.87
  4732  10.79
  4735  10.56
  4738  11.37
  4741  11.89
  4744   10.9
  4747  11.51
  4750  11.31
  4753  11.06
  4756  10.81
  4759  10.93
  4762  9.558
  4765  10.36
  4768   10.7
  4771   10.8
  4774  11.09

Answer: 2.3 angstroms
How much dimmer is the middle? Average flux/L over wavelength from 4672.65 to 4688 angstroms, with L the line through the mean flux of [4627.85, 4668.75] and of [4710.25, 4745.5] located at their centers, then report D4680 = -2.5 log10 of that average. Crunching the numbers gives 0.05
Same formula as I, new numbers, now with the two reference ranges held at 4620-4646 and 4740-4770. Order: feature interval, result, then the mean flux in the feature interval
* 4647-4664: 0.4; 10.6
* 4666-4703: 2.3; 10.2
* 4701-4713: 0.8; 10.2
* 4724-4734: -0.1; 11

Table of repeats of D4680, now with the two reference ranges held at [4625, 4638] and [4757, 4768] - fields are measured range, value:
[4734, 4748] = -0.08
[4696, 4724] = 0.02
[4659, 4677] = 0.04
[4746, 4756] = -0.08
